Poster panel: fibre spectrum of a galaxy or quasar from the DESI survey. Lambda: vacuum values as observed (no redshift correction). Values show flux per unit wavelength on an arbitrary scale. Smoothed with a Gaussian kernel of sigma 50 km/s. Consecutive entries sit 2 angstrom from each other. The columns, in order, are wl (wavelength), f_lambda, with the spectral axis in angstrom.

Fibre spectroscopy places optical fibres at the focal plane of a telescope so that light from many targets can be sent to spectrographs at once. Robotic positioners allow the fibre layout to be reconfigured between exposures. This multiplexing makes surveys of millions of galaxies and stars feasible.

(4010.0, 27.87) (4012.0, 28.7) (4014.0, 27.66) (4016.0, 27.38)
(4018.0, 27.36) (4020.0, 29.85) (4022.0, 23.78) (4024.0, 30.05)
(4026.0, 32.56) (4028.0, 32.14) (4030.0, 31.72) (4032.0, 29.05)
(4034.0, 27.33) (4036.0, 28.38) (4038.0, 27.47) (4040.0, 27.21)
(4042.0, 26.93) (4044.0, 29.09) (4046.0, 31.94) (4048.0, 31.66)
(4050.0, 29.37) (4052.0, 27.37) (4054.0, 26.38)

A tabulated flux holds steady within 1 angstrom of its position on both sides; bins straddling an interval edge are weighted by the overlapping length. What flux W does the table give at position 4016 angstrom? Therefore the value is 27.38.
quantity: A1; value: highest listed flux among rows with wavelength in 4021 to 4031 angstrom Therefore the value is 32.56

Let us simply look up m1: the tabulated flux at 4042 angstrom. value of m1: 26.93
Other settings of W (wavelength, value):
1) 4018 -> 27.36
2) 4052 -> 27.37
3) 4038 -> 27.47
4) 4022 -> 23.78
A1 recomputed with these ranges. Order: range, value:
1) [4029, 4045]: 31.72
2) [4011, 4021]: 29.85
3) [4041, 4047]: 31.94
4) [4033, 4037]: 28.38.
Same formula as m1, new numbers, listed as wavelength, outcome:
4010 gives 27.87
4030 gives 31.72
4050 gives 29.37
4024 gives 30.05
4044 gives 29.09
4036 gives 28.38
